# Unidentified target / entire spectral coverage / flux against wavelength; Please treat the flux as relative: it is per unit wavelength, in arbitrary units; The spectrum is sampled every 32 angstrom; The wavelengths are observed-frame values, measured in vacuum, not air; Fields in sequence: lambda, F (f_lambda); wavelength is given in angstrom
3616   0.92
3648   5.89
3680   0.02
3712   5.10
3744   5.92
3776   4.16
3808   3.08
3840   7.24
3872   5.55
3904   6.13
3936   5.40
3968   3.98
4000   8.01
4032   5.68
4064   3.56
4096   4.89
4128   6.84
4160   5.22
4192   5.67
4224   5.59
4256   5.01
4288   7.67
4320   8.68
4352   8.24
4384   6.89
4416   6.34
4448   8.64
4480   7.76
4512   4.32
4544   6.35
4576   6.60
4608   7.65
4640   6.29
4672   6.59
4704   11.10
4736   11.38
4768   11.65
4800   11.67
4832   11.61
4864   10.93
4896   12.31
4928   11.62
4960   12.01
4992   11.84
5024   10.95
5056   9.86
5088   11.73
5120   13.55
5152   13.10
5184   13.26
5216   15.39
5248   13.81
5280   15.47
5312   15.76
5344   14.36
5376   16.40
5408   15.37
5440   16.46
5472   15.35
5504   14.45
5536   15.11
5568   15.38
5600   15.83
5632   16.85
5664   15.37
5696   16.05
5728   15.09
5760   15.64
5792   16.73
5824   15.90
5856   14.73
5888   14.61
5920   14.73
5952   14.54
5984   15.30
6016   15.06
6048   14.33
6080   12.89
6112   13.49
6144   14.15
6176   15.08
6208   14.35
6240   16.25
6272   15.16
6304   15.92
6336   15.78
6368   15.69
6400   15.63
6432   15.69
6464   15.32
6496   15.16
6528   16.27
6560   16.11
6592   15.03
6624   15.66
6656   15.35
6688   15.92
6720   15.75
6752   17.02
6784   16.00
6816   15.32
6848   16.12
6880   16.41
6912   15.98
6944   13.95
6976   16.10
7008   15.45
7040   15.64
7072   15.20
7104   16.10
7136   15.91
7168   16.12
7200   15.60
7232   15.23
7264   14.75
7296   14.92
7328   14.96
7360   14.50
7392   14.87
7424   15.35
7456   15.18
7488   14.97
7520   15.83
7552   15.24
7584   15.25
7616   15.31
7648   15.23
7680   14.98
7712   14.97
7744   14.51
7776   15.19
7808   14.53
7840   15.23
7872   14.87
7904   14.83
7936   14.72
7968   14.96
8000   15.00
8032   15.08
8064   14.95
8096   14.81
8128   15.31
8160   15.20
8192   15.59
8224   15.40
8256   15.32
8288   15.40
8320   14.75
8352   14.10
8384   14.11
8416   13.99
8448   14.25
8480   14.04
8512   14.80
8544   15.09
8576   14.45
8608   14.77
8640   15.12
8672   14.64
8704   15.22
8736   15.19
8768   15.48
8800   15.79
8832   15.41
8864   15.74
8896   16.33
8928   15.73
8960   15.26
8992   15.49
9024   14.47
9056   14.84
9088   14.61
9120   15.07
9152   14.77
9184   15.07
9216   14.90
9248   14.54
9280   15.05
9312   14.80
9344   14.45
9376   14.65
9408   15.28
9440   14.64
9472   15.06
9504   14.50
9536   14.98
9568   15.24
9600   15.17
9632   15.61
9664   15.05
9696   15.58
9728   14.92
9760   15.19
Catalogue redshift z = 0.178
